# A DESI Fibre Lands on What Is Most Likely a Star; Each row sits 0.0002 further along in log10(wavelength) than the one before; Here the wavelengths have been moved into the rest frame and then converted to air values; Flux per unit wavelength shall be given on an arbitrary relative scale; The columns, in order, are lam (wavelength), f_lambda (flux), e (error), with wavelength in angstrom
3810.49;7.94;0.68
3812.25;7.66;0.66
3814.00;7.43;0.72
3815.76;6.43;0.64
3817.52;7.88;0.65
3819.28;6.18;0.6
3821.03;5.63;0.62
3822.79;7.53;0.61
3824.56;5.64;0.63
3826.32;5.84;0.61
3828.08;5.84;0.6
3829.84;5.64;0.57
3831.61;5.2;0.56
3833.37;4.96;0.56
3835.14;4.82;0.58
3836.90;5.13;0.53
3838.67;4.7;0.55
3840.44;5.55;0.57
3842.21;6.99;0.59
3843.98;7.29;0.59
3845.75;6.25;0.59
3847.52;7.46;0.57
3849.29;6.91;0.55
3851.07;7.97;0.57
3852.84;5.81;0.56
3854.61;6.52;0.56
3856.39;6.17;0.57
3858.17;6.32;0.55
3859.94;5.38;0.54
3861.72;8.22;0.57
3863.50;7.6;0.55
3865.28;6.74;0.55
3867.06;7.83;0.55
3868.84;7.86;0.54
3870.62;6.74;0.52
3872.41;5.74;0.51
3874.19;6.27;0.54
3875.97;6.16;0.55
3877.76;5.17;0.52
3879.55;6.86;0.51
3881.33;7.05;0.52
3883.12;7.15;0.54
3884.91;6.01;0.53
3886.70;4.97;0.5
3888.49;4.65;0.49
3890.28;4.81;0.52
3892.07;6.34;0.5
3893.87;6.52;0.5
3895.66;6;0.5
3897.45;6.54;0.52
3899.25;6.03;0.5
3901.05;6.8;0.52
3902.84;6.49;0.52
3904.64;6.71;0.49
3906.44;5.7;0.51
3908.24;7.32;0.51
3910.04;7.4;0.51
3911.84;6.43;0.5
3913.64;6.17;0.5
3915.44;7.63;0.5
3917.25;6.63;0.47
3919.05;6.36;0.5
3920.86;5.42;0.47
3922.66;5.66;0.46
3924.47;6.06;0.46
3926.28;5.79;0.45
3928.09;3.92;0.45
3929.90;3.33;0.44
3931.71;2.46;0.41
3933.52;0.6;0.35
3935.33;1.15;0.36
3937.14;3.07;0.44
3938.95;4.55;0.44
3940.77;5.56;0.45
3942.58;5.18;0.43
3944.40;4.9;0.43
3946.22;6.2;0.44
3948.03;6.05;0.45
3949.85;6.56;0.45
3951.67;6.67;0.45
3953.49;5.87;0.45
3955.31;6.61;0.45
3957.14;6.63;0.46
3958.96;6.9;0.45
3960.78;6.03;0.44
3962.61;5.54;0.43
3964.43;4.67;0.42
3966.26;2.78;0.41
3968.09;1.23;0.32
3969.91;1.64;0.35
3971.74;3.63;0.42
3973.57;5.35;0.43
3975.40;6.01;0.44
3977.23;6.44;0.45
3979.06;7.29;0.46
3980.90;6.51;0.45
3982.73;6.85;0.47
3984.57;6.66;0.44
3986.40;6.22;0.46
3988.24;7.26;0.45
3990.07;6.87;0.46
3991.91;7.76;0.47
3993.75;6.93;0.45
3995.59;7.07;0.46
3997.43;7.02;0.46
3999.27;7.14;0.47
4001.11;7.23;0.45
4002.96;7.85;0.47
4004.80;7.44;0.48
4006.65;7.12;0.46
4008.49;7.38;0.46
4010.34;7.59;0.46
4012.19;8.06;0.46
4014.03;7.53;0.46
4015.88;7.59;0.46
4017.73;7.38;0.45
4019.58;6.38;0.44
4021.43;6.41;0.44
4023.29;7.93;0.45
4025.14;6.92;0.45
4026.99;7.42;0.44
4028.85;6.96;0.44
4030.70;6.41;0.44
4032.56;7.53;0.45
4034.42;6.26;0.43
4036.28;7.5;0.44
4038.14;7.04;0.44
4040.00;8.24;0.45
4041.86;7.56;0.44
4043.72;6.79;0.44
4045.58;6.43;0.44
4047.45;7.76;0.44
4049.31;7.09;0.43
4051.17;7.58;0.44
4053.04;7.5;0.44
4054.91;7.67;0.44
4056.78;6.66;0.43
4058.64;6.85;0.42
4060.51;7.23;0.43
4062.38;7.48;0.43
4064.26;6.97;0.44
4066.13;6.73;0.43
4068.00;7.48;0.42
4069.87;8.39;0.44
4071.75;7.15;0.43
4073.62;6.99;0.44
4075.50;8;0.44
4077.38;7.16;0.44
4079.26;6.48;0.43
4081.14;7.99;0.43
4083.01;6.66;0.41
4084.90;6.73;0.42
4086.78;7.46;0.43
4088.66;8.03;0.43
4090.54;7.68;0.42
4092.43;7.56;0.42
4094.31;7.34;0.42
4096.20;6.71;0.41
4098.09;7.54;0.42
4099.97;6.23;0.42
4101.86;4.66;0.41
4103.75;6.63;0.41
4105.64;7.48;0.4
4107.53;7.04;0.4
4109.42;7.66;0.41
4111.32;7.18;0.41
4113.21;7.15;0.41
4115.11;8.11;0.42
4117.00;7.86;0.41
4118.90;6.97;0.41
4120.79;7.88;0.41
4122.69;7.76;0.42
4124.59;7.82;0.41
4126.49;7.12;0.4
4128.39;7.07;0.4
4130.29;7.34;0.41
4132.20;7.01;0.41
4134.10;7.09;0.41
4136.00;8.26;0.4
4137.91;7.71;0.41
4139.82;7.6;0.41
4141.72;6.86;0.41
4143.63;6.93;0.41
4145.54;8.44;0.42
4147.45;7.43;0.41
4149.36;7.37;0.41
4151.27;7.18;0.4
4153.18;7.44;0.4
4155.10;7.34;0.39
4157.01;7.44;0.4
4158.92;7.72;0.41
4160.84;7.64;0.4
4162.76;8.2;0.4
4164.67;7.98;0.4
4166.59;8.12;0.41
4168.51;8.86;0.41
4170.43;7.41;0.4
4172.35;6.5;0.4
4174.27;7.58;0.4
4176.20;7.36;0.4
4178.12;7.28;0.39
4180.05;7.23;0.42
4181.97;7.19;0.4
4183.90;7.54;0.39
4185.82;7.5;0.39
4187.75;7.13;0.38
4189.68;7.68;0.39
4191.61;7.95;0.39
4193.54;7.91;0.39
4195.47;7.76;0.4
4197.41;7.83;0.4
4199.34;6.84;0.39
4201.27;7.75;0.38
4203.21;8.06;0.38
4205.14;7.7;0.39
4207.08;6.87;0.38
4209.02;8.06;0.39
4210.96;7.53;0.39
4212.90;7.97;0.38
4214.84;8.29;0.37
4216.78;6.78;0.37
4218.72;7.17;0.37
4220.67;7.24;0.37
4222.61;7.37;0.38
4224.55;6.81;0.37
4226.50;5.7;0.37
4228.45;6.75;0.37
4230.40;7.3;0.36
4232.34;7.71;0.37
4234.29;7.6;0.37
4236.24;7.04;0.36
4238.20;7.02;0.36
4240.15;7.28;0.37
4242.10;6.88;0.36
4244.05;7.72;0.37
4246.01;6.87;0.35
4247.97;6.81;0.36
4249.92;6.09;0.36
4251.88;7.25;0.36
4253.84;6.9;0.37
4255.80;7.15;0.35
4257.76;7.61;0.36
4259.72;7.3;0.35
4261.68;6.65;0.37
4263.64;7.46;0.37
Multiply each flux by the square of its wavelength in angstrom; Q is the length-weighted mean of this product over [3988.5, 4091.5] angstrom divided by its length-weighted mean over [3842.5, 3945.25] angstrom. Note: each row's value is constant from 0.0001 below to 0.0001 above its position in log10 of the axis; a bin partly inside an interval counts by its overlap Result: 1.32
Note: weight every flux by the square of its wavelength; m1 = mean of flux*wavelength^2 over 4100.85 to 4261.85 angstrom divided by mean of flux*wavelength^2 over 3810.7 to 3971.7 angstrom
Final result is 1.5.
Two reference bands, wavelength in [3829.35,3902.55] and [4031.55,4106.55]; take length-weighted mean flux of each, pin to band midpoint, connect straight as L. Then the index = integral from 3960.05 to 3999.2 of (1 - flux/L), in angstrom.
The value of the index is 6.1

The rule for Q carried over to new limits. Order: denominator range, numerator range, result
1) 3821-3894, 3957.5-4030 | 1.11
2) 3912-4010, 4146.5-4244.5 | 1.47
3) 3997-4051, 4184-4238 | 1.12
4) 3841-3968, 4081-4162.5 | 1.39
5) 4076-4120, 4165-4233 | 1.09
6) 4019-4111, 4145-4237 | 1.11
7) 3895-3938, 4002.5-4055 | 1.43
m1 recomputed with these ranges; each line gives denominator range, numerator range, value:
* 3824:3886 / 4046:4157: 1.30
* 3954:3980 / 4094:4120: 1.49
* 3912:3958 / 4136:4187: 1.63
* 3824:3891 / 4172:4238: 1.41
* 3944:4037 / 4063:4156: 1.20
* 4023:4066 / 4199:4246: 1.11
